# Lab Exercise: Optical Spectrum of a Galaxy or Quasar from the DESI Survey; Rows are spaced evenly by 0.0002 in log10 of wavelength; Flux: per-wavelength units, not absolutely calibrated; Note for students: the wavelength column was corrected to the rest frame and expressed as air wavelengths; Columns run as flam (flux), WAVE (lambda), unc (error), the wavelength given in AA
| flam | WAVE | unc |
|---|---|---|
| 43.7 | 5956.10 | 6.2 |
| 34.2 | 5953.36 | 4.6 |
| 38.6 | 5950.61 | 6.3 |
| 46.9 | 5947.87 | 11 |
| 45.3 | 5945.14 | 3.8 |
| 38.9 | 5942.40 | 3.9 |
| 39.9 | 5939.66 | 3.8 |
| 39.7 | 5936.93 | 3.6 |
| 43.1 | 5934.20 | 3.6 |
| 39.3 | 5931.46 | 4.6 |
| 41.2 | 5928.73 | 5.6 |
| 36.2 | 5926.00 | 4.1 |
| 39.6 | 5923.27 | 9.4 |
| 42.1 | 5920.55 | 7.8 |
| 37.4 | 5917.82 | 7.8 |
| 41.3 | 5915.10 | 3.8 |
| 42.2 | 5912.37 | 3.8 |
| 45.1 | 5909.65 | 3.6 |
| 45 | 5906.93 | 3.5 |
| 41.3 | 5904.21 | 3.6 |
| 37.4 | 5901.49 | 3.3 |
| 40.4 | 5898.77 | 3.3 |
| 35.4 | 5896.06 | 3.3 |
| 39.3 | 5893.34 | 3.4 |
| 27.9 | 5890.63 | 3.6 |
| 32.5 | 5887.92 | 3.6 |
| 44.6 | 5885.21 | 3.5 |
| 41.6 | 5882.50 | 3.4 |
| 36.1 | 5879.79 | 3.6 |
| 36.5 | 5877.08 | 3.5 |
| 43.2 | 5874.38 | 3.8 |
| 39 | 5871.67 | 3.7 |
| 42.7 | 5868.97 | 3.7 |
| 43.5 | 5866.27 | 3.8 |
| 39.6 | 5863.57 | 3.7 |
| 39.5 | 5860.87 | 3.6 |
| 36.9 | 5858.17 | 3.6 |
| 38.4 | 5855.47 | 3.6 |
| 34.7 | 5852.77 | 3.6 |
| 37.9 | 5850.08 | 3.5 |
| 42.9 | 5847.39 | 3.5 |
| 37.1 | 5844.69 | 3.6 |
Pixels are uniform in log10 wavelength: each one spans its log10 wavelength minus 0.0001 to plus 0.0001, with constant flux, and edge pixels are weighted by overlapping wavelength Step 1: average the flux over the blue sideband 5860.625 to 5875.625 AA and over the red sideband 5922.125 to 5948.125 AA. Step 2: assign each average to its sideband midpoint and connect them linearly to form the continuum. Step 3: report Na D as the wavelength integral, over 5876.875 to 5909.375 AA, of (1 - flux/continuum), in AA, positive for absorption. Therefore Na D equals 2.1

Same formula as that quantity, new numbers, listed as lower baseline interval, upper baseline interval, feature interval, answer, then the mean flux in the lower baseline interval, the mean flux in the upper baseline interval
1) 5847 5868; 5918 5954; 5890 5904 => 1.0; 39.1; 40.4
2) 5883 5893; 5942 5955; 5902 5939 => -2.2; 36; 41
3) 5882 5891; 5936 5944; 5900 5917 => -1.7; 37.1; 39.6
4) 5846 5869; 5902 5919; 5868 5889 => 0.4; 39.4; 41.9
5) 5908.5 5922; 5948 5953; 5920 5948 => -0.2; 41.6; 39.7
